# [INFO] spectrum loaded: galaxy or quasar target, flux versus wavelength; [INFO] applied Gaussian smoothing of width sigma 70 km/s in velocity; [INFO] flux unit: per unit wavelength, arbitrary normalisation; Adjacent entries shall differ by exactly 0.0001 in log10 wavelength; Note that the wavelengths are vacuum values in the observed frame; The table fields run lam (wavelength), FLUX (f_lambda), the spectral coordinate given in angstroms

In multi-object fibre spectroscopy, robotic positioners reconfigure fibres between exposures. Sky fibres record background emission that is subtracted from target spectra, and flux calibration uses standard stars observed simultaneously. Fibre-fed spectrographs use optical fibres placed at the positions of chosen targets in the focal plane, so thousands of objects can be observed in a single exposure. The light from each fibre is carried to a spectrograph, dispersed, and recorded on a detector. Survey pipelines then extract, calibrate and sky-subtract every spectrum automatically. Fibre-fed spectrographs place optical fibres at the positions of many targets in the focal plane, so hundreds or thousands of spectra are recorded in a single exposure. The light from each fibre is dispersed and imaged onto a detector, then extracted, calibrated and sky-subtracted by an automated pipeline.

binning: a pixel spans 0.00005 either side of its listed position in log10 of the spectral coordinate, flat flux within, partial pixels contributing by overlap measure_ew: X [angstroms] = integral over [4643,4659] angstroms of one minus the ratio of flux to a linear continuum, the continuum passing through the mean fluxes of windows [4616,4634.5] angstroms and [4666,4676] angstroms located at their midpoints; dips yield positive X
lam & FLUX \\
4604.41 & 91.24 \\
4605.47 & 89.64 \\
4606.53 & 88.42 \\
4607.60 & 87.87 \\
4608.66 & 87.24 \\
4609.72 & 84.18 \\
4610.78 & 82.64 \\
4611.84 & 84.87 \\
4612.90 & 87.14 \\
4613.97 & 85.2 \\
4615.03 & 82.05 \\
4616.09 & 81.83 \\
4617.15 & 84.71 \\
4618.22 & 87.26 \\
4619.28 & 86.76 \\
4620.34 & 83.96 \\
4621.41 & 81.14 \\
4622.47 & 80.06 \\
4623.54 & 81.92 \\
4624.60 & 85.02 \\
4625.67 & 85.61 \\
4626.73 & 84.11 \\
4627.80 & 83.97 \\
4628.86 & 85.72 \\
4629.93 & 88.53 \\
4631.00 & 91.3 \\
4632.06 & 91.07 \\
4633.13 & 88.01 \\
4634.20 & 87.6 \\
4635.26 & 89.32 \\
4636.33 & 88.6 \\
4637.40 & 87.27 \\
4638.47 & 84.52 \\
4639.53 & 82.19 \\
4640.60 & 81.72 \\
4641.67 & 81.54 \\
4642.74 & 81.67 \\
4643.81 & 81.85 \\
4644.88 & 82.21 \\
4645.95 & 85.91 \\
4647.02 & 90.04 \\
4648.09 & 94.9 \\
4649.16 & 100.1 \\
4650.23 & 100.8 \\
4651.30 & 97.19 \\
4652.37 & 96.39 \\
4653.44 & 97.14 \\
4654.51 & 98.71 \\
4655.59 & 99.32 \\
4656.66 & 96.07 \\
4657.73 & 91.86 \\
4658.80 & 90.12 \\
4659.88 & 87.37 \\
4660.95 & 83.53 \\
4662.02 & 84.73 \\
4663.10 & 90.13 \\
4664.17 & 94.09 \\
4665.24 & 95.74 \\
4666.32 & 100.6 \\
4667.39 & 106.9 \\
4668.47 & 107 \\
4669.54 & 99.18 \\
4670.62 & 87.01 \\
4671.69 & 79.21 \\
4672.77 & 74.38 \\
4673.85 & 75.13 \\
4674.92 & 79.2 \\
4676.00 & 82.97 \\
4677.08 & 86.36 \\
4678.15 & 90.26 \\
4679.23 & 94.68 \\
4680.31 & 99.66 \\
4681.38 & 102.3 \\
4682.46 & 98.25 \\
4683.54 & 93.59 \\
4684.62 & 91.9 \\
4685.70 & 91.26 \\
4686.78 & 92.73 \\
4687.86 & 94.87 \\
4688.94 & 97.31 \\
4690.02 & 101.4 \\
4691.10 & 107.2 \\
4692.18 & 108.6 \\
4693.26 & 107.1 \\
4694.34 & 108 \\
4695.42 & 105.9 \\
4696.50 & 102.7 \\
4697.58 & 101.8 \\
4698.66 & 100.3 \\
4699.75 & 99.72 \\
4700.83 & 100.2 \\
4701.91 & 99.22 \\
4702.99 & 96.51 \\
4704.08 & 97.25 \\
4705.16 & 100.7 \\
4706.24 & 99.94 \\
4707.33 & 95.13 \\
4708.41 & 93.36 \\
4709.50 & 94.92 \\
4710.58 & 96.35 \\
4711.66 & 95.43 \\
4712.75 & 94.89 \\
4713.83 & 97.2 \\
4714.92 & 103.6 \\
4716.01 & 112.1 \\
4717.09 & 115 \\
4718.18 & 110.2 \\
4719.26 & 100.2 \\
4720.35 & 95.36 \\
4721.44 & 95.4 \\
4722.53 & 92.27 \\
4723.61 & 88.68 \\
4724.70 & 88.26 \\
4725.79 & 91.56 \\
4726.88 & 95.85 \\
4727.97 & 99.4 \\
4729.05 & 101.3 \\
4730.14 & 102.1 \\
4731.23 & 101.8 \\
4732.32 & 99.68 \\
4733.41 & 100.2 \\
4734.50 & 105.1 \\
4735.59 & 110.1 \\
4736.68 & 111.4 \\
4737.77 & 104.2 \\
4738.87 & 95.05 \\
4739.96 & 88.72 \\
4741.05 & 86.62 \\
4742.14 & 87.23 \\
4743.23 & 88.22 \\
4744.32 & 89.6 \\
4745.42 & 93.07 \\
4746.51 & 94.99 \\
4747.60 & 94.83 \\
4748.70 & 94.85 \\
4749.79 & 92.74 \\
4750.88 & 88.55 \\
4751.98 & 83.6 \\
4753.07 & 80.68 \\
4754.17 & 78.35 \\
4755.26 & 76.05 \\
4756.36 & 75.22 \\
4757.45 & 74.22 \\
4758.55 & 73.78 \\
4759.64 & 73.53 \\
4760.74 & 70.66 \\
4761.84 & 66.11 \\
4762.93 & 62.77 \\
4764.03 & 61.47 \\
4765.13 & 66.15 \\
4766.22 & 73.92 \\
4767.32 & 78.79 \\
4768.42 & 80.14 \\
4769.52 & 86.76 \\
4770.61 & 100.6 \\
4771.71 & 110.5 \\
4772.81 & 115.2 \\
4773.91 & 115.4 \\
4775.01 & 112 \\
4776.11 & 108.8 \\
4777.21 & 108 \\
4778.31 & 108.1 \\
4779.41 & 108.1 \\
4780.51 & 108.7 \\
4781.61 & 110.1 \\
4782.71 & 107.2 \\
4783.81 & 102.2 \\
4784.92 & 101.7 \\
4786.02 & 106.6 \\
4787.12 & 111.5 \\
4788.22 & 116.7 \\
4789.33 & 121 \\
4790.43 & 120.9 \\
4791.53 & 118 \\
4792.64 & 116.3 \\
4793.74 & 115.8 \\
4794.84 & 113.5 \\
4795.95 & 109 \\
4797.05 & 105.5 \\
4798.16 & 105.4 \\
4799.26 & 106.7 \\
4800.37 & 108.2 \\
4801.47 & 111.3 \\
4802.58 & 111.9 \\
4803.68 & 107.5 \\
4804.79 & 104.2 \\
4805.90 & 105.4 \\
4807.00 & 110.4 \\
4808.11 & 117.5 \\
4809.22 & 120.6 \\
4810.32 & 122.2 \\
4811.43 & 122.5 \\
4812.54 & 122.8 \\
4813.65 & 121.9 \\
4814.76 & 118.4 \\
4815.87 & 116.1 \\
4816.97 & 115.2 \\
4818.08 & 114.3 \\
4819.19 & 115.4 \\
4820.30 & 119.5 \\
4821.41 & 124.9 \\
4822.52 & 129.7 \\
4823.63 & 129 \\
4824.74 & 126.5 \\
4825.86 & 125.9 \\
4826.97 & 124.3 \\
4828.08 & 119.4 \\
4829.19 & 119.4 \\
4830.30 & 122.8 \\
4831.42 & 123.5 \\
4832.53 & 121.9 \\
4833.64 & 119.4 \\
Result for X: -1.1 angstroms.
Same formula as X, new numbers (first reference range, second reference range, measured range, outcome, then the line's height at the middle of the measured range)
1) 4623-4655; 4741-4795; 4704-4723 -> -1.5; 92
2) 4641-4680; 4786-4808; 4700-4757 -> 3.0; 101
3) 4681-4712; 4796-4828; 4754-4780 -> 5.4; 110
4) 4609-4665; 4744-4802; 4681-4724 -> -3.5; 92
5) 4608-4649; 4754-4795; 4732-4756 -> 0.3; 94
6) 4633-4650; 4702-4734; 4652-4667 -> -0.6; 89.7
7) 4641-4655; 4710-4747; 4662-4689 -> 0.5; 93.6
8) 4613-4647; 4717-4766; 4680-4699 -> -2.8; 87.4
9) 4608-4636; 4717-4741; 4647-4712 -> -1.9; 92.8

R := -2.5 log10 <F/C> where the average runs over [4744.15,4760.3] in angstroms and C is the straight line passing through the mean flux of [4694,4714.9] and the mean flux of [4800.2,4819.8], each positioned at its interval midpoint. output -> 0.25 mag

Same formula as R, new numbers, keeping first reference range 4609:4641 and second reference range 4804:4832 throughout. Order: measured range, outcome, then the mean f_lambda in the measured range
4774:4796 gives 0.02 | 111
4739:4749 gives 0.17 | 91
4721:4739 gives 0.05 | 99.1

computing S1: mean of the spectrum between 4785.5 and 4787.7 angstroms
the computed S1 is 109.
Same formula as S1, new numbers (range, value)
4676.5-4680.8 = 92.5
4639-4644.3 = 81.8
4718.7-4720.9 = 97.9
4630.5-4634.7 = 89.5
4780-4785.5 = 106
